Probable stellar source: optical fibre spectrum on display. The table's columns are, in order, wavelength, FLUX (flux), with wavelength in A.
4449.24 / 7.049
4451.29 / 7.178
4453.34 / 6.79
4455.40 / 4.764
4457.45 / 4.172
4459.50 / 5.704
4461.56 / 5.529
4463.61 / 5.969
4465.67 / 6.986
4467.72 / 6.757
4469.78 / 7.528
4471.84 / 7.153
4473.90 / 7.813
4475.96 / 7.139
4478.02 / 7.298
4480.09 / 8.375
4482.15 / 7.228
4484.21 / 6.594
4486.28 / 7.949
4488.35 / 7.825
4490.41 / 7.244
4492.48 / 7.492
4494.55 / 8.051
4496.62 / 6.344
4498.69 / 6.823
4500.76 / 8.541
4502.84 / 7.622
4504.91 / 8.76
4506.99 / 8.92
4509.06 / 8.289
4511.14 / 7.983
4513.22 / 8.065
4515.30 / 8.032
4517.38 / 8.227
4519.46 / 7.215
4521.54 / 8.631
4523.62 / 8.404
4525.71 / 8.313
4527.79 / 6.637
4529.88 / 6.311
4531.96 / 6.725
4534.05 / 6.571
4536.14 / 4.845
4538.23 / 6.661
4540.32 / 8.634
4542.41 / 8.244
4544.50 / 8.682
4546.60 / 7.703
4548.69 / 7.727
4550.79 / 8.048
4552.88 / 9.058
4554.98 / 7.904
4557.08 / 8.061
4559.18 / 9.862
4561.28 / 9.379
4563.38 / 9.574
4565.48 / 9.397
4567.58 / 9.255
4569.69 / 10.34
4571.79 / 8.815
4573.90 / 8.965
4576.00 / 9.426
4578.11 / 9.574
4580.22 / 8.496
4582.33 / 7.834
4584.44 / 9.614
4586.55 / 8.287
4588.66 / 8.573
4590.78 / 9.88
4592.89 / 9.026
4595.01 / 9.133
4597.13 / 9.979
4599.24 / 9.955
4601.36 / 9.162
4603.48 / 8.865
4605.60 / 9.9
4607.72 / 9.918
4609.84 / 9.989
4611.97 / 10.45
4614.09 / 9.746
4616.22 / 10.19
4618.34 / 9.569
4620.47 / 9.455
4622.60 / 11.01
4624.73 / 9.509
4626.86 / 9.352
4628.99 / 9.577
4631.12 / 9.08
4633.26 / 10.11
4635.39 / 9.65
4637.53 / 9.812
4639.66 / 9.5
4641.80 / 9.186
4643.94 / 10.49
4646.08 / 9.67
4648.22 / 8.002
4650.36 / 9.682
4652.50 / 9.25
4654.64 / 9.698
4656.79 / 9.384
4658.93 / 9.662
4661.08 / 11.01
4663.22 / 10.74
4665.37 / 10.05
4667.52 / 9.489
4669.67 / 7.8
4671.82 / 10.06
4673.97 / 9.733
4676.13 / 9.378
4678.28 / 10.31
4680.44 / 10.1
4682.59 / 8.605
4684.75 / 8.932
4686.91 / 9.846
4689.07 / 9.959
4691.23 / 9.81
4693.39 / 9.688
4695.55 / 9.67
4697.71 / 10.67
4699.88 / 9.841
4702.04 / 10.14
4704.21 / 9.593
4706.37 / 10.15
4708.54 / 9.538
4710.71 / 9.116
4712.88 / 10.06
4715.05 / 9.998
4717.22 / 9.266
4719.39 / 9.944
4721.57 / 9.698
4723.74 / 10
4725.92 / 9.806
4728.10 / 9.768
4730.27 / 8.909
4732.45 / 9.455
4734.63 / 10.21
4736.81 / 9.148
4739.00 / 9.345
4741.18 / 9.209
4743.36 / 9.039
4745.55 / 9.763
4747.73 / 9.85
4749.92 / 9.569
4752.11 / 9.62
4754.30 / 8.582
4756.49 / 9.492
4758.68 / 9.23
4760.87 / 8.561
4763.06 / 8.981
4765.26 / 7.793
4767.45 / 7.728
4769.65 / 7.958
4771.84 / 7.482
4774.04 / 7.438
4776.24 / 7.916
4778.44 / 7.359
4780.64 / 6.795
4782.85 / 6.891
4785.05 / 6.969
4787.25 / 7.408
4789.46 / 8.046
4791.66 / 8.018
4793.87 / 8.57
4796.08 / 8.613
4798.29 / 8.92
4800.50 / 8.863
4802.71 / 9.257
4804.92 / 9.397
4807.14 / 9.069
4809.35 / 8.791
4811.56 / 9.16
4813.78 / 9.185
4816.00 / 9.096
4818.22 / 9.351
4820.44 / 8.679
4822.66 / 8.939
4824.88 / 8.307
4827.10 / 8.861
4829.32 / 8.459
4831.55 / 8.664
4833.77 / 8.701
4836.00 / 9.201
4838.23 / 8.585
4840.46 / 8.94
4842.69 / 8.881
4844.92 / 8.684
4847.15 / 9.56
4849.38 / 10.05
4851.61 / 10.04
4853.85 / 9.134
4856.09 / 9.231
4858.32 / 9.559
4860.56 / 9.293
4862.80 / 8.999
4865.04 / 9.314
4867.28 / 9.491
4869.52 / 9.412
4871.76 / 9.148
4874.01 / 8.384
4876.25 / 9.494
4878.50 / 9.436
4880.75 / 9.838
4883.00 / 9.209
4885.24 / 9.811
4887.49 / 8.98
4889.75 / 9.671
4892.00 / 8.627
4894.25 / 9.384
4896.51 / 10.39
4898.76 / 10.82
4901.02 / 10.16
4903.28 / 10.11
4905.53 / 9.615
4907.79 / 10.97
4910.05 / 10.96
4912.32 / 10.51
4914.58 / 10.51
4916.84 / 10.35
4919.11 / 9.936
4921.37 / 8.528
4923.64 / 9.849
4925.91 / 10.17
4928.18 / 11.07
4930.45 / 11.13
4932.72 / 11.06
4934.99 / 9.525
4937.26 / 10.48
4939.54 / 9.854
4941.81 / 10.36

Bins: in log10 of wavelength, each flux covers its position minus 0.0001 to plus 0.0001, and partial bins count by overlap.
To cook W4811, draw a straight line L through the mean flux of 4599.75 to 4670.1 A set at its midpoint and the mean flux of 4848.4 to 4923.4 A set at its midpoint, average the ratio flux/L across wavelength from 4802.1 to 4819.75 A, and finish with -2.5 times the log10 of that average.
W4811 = 0.06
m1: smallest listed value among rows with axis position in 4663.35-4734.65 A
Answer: 7.8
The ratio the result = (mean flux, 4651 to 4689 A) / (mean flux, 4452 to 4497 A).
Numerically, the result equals 1.4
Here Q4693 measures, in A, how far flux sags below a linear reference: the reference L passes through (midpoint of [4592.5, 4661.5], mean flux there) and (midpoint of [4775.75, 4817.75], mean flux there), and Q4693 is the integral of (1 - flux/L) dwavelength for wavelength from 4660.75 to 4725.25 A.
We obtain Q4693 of -4.3 A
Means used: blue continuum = 9.66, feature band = 9.76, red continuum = 8.36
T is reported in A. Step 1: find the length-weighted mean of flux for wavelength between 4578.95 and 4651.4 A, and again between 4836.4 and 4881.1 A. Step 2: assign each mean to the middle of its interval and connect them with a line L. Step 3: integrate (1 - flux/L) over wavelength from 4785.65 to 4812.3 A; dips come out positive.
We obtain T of 1.95 A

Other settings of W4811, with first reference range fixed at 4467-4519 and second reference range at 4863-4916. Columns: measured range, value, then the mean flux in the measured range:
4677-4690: -0.112 mag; 9.62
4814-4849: 0.065 mag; 8.89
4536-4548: 0.038 mag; 7.67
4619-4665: -0.150 mag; 9.71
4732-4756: -0.053 mag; 9.43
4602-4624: -0.189 mag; 9.89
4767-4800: 0.184 mag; 7.76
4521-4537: 0.122 mag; 7.03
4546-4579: -0.117 mag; 8.96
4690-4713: -0.125 mag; 9.84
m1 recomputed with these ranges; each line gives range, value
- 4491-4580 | 4.845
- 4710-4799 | 6.795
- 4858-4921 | 8.384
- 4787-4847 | 7.408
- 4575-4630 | 7.834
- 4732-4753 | 9.039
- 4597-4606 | 8.865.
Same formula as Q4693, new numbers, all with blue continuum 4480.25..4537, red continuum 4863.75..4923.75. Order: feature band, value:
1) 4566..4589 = -3.1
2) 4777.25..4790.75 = 2.7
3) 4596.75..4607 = -1.9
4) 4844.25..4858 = 0.0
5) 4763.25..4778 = 2.1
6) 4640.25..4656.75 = -2.1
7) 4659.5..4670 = -1.9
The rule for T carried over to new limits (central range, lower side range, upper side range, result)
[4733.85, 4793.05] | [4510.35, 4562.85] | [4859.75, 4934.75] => 4.2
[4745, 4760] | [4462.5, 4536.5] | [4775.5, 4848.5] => -1.9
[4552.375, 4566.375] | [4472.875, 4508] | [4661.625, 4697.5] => -1.1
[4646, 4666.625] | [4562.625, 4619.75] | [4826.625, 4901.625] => -0.7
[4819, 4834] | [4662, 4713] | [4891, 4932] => 2.0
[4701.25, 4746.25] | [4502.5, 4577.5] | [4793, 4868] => -4.5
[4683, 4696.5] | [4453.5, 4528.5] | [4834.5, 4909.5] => -1.8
